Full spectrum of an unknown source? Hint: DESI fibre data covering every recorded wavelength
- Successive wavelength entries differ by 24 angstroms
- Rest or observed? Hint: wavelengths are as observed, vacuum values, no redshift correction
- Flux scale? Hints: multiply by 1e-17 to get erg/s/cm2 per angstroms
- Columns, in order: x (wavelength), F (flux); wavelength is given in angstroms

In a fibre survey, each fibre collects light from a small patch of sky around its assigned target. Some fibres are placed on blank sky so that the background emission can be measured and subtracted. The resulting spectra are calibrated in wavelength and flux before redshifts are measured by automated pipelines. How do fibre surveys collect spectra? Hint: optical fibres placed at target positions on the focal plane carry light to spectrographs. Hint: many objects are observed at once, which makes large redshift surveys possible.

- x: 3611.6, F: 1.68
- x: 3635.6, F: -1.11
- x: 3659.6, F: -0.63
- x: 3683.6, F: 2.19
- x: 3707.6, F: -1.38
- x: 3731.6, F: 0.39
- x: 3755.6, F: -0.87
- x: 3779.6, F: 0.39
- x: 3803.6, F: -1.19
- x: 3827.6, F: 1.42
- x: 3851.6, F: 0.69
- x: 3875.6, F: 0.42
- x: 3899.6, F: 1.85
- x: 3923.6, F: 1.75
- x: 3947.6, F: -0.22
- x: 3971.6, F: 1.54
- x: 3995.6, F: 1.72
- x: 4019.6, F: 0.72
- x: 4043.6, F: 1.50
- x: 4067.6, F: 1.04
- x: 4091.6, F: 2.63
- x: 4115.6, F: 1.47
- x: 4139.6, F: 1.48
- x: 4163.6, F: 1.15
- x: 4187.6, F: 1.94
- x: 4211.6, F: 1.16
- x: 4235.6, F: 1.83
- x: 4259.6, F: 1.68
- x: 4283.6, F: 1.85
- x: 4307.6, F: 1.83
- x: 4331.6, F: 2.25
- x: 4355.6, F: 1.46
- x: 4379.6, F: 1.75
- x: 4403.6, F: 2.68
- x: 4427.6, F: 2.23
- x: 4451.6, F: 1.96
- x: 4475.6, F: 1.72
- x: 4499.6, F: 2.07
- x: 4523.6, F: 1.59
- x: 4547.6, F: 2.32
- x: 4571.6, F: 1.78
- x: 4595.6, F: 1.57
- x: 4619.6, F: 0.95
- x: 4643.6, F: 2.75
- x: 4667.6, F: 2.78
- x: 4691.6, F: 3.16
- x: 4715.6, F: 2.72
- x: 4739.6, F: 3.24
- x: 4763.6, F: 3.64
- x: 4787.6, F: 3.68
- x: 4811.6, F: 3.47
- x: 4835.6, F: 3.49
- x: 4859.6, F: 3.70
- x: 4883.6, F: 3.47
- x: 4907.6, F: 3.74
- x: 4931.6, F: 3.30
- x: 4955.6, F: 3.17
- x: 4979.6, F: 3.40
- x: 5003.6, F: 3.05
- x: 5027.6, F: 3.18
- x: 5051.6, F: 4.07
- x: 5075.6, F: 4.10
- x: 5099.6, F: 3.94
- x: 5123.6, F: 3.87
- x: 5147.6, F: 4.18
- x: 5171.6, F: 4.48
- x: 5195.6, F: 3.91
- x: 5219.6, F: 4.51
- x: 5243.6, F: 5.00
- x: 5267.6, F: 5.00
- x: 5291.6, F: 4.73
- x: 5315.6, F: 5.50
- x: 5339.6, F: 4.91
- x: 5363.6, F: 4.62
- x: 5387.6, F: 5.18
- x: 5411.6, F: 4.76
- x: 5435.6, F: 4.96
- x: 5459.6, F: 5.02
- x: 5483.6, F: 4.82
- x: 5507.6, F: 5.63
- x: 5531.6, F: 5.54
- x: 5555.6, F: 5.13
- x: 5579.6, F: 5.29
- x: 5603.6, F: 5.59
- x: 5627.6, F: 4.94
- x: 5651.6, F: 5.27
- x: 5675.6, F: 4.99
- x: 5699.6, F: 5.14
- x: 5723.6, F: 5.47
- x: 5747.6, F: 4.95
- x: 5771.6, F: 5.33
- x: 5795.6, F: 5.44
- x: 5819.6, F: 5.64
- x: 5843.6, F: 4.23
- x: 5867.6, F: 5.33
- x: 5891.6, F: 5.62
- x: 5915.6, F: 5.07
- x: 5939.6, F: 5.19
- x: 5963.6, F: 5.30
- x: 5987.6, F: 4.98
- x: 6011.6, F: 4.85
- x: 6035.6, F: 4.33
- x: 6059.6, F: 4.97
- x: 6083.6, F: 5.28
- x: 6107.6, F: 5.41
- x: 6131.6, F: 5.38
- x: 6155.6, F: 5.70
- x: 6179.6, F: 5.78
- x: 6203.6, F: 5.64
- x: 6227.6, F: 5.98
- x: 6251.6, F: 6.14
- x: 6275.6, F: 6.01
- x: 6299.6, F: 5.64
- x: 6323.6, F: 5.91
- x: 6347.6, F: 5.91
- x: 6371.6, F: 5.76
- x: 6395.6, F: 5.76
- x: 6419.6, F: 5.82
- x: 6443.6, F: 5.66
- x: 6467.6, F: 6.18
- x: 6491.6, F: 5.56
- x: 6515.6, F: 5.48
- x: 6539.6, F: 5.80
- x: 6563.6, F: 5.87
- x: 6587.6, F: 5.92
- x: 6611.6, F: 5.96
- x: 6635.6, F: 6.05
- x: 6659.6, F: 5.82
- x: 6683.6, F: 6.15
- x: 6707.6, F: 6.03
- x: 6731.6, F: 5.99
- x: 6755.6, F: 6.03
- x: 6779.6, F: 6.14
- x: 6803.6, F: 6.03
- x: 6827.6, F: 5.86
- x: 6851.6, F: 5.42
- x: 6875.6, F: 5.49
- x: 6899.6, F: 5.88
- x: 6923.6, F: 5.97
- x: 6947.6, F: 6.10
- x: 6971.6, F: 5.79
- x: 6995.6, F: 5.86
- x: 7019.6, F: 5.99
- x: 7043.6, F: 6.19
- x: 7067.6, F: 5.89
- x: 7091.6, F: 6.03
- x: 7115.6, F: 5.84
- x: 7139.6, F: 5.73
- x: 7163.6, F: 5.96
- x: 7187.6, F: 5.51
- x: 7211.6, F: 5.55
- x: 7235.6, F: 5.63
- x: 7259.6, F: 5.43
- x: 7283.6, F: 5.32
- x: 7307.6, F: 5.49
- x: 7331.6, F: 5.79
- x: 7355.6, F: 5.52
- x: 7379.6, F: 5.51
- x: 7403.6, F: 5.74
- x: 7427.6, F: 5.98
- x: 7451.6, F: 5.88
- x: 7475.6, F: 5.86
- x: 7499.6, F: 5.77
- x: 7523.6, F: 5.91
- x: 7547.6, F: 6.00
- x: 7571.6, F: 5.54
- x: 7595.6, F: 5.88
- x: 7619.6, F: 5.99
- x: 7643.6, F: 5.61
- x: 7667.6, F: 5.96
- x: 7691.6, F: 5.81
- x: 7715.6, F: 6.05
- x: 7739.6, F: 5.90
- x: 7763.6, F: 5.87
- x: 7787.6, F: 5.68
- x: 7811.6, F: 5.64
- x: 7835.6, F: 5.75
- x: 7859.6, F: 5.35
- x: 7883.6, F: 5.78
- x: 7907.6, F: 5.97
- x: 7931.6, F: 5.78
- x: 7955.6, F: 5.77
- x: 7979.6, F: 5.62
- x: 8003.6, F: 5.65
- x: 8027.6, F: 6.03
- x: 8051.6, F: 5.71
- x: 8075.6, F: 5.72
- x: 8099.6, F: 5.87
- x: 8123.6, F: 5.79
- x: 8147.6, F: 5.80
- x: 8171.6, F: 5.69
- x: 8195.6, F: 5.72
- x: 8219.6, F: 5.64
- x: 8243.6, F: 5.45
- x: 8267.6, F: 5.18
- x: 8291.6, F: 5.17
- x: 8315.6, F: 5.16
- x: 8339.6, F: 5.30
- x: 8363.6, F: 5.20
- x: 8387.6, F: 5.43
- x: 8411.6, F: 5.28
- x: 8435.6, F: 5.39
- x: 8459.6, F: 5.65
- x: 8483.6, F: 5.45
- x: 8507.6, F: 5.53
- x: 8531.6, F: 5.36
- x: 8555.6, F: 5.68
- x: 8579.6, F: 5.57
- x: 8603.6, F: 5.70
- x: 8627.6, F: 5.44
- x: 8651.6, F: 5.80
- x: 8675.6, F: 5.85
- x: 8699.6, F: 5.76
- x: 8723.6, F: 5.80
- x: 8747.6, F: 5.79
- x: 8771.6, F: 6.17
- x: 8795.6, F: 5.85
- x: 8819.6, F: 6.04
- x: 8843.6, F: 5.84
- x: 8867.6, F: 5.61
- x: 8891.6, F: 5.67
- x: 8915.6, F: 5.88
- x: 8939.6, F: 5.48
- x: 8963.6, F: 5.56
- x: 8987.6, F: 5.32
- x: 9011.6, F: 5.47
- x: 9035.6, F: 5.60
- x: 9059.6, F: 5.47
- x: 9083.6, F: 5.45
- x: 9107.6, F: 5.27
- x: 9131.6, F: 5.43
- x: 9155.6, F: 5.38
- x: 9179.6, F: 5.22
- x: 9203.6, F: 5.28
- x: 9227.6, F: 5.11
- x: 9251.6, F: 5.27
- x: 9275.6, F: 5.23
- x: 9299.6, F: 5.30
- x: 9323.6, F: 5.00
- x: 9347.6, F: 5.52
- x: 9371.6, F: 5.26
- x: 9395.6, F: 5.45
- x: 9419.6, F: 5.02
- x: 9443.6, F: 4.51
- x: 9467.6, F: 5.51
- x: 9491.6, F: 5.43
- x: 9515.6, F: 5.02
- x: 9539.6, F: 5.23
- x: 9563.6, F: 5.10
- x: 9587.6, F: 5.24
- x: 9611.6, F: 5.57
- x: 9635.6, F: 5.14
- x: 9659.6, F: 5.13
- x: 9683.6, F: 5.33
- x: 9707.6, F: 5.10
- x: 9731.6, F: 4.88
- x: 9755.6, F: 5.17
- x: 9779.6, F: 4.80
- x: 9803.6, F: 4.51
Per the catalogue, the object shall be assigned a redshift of 0.165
